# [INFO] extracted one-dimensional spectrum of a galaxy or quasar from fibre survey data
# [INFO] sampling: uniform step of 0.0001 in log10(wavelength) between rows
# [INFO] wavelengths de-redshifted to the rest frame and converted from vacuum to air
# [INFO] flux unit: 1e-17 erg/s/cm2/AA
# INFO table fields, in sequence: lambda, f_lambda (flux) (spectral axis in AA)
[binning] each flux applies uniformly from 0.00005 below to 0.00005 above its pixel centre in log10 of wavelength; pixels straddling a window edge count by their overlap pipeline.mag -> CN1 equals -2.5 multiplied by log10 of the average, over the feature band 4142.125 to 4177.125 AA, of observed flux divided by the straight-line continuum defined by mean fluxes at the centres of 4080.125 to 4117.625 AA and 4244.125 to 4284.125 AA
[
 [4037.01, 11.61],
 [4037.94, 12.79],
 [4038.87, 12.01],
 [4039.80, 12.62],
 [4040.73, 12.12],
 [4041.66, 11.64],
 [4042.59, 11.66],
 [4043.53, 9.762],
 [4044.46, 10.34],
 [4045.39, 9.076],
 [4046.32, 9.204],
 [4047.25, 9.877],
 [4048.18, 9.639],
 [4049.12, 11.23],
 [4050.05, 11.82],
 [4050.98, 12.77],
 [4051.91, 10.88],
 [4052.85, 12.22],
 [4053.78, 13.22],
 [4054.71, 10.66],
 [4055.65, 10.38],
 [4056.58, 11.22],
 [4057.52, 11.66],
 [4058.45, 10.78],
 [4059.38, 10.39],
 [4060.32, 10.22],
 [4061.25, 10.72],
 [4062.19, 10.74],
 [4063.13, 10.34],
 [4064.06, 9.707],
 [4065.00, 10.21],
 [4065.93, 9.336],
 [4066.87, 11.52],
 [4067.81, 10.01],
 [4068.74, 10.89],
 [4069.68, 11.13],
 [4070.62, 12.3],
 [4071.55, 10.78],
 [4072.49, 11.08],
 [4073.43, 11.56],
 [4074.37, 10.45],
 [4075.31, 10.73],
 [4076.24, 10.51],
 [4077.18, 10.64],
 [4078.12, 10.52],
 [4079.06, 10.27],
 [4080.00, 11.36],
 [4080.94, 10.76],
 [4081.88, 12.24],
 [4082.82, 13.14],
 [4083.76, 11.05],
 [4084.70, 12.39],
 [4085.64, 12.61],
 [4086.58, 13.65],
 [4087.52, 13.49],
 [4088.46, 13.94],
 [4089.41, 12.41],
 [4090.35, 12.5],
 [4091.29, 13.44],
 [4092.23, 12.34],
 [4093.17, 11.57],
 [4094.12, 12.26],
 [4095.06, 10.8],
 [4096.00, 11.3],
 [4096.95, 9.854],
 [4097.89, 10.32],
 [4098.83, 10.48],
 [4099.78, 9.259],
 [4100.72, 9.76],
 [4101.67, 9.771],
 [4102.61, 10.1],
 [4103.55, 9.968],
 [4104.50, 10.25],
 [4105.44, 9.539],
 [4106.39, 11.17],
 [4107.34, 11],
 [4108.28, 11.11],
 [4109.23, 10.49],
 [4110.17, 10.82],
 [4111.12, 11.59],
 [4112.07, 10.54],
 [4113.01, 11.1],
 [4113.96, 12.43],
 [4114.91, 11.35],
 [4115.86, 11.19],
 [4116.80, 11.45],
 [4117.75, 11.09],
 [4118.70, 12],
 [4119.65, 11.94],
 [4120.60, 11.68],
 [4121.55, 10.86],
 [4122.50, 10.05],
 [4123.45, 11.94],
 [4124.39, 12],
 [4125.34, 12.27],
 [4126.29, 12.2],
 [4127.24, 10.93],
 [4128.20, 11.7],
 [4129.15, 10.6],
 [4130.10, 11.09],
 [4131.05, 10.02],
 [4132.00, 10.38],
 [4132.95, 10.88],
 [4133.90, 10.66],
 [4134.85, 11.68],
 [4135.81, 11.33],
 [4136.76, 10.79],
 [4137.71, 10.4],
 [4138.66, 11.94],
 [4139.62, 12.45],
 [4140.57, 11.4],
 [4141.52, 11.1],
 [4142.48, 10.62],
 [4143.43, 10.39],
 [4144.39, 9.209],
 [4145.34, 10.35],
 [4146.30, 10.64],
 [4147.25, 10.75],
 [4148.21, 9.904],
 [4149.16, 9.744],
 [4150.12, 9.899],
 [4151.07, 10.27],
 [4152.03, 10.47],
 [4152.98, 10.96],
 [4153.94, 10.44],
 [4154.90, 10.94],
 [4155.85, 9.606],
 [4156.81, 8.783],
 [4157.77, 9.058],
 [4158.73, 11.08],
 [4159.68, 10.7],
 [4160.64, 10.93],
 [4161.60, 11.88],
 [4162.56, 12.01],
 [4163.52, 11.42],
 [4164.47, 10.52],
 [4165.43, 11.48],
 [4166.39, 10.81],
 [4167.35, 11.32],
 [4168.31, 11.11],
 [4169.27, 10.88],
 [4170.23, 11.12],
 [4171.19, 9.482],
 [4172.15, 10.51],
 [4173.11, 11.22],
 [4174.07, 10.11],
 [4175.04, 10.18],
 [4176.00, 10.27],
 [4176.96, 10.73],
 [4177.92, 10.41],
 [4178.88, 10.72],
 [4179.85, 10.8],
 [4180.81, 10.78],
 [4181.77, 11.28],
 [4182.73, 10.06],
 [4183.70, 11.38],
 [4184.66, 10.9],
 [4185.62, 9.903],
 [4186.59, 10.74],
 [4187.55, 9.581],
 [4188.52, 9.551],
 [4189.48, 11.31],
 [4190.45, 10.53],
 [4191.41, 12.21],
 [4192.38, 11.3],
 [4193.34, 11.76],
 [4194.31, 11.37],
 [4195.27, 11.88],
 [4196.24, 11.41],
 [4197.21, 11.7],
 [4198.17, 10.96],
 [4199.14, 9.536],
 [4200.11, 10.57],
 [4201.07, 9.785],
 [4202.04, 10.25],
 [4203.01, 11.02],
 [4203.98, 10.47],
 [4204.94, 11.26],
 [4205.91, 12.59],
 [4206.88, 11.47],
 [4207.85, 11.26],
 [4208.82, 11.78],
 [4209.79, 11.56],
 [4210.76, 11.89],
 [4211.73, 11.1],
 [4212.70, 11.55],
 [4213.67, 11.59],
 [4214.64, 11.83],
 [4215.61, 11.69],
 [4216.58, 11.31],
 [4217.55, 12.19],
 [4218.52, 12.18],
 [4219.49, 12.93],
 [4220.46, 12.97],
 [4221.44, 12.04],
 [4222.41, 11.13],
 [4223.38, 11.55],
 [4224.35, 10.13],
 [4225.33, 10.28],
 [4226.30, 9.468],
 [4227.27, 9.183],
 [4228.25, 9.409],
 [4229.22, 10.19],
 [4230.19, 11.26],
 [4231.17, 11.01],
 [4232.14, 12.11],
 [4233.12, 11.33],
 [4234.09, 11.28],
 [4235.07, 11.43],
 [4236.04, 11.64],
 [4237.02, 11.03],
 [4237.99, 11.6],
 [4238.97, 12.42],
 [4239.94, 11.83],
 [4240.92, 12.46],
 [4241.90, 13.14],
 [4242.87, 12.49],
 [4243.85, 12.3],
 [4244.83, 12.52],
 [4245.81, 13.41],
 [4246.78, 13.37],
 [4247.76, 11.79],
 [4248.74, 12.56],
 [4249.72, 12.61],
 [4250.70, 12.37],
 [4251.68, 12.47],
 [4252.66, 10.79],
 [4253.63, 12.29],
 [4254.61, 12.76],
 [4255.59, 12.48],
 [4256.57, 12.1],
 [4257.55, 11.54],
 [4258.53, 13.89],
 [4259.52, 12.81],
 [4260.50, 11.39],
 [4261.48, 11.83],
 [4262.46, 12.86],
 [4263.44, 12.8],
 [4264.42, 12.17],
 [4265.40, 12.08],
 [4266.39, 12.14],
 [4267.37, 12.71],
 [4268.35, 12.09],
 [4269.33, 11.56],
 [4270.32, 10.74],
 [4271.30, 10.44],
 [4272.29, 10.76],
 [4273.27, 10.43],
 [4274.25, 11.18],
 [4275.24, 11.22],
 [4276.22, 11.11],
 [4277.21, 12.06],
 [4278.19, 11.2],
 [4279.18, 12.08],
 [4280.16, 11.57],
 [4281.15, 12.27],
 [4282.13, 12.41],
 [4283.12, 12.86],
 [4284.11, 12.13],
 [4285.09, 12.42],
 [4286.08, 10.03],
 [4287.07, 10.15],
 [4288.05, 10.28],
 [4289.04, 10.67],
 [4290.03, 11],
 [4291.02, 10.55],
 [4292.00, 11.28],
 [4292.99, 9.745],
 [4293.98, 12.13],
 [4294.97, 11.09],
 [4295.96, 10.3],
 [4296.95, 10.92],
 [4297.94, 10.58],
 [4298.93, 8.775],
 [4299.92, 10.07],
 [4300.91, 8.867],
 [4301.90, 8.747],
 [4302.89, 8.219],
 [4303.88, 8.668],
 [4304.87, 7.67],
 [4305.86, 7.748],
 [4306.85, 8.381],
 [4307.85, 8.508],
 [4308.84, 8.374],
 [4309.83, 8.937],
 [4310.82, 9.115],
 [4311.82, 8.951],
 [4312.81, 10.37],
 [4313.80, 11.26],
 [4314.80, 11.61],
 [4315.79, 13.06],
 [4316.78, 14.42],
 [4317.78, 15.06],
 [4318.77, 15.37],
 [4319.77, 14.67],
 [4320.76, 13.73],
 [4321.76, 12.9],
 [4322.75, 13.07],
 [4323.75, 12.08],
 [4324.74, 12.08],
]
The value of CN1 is 0.11 mag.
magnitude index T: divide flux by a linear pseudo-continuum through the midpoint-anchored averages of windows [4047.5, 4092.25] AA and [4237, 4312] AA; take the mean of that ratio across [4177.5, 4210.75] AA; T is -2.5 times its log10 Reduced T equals 0.03 mag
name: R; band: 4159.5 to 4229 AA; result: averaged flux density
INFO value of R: 11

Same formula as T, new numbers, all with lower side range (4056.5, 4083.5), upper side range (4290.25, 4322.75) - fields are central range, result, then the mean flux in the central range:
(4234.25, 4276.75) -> -0.126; 12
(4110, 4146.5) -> -0.034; 11.2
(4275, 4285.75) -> -0.119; 11.9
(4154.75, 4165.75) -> 0.010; 10.7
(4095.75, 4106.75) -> 0.076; 10.1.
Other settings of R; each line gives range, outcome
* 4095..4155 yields 10.8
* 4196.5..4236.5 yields 11.2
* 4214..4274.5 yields 11.8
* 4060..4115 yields 11.1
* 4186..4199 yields 11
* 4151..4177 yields 10.7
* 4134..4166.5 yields 10.7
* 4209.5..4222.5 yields 11.9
